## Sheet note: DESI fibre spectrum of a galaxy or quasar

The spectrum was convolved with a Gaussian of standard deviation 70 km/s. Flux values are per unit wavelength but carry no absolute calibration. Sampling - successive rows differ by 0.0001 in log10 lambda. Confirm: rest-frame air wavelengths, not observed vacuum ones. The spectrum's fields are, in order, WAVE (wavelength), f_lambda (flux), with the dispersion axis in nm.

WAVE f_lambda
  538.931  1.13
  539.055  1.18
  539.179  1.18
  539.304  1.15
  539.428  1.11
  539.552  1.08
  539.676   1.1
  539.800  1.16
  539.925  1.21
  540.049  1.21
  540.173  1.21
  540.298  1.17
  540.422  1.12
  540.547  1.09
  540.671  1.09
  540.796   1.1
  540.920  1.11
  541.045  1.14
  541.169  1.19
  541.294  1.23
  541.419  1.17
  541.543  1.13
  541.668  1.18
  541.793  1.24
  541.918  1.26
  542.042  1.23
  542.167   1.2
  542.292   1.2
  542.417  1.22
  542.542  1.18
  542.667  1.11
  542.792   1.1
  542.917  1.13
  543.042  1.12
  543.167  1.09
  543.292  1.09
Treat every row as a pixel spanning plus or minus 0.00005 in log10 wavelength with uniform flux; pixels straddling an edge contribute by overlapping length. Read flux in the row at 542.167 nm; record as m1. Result 1.2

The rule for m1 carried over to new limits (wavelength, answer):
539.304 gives 1.15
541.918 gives 1.26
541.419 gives 1.17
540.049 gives 1.21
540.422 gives 1.12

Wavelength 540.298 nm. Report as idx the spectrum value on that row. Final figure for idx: 1.17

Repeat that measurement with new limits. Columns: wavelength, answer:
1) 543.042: 1.12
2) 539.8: 1.16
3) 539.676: 1.1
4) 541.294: 1.23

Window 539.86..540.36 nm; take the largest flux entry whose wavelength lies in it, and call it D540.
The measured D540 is 1.21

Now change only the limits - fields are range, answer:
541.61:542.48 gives 1.26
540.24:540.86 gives 1.17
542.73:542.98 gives 1.13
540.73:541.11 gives 1.14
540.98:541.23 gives 1.19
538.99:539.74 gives 1.18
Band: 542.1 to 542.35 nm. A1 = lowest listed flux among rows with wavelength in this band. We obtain 1.2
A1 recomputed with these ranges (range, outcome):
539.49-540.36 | 1.08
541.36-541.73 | 1.13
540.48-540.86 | 1.09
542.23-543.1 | 1.1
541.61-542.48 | 1.18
